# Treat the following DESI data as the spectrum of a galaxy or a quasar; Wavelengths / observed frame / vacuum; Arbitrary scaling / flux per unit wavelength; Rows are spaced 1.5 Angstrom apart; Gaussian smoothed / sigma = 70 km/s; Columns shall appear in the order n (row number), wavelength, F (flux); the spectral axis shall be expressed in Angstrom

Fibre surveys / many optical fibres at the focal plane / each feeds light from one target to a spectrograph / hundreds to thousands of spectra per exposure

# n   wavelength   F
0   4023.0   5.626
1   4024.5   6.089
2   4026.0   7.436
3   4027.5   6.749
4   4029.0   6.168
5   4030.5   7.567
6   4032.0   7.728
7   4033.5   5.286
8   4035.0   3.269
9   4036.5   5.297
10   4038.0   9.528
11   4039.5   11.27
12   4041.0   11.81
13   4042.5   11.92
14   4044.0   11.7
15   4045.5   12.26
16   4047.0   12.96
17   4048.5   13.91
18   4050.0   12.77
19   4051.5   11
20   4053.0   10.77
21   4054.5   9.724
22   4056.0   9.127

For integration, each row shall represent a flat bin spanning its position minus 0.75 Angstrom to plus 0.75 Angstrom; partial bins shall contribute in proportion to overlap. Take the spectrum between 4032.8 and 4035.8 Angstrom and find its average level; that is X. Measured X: 4.28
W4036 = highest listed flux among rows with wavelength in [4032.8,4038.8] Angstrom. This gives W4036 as 9.528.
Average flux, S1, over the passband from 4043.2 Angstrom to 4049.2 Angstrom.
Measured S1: 12.7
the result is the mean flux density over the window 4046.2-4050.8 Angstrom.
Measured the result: 13.2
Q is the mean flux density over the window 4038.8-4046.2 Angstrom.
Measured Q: 11.8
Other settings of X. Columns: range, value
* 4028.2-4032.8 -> 7.13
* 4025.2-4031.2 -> 6.97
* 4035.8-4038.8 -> 7.51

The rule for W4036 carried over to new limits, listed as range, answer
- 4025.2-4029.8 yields 7.436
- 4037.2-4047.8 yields 12.96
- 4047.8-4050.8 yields 13.91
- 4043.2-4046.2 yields 12.26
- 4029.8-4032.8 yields 7.728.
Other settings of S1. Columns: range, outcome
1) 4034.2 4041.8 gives 8.24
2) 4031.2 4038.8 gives 6.26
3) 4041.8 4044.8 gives 11.8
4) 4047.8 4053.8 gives 12.1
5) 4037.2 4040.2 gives 10.3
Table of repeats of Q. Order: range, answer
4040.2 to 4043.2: 11.9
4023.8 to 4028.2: 6.77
